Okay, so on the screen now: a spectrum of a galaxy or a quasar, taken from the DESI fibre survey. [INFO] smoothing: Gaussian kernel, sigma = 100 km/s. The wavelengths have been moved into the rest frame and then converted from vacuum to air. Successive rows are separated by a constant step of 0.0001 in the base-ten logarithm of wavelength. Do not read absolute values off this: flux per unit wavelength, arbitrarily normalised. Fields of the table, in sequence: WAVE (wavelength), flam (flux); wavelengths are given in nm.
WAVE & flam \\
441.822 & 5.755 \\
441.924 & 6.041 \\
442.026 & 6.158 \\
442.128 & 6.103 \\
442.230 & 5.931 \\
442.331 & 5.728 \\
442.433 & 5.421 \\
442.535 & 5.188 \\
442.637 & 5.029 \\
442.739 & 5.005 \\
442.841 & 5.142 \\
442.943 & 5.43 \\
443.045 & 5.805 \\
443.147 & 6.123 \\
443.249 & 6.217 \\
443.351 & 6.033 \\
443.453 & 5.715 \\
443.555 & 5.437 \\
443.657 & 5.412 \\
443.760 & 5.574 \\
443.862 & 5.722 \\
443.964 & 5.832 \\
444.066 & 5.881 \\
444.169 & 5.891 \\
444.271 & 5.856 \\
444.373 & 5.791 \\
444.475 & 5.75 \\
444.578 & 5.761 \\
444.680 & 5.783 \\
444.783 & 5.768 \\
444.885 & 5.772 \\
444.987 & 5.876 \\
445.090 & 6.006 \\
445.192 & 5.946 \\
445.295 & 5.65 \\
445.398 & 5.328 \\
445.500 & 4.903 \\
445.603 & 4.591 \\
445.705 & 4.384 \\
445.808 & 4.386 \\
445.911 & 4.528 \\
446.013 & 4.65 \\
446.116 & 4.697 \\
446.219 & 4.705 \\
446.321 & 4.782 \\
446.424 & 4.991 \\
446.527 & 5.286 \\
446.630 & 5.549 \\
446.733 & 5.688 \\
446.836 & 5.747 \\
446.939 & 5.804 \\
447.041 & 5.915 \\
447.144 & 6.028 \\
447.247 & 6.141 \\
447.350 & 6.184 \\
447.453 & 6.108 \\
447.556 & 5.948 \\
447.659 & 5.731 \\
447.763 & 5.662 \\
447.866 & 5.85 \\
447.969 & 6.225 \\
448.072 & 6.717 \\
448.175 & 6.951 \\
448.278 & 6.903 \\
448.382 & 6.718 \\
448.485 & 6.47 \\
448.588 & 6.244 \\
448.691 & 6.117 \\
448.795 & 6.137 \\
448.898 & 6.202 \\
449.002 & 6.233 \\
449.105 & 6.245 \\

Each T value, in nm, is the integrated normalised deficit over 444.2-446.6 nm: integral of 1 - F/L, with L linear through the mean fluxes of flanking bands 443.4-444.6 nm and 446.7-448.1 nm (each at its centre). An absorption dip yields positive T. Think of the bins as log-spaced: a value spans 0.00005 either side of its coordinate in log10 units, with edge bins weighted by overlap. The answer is 0.22 nm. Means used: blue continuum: 5.72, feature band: 5.28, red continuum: 5.97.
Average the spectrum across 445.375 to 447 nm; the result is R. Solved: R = 5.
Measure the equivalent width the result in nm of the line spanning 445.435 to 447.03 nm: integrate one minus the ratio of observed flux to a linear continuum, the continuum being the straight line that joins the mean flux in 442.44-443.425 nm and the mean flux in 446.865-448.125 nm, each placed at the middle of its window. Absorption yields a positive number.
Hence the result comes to 0.24 nm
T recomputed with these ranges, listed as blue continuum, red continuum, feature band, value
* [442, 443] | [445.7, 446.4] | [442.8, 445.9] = -0.33 nm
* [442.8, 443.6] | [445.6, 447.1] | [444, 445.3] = -0.09 nm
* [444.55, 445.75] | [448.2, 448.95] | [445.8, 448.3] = 0.15 nm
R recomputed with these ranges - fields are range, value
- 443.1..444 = 5.78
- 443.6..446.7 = 5.37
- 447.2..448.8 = 6.26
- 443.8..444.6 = 5.81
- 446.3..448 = 5.75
